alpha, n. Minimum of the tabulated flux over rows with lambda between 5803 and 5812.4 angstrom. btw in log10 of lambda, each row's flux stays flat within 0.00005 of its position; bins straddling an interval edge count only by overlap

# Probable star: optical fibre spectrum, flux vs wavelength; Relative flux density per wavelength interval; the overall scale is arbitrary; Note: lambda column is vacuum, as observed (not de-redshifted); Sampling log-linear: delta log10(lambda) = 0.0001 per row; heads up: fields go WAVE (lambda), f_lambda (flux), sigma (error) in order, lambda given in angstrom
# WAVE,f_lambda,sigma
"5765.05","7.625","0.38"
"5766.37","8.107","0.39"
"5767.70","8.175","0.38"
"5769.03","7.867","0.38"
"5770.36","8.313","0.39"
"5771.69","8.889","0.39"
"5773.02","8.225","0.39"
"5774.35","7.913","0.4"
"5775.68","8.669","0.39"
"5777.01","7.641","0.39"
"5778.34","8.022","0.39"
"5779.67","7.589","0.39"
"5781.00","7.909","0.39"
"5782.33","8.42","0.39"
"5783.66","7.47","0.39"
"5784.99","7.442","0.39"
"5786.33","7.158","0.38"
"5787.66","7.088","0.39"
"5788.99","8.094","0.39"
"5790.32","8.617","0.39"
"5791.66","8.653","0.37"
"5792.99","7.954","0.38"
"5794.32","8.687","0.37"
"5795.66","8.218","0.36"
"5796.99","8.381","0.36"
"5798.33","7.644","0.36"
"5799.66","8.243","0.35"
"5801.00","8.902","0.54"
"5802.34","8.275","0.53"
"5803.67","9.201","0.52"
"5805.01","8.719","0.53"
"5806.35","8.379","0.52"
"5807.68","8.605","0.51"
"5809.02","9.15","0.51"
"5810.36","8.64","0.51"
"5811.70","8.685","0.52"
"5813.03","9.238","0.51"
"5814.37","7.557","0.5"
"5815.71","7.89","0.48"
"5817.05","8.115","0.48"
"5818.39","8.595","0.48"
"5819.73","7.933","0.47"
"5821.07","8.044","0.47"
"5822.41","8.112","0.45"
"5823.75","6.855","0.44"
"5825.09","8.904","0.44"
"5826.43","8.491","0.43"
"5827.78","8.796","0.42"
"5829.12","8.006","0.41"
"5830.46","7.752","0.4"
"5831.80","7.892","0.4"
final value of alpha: 8.379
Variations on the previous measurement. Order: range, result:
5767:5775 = 7.867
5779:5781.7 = 7.589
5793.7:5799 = 7.644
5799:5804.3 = 8.243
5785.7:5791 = 7.088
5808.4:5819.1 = 7.557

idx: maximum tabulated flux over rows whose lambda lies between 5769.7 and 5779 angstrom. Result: 8.889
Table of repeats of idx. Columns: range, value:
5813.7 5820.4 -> 8.595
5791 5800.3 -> 8.687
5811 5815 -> 9.238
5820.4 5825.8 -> 8.904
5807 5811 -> 9.15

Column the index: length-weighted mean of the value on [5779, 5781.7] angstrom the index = 7.77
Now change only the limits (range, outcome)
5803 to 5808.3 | 8.74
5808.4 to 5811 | 8.89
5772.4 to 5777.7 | 8.11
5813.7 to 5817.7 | 7.85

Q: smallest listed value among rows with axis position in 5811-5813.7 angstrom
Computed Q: 8.685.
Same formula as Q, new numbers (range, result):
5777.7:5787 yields 7.158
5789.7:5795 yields 7.954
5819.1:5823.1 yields 7.933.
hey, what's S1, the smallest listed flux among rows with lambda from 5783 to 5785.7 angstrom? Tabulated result 7.442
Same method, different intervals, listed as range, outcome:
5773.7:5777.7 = 7.641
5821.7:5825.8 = 6.855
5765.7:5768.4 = 8.107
